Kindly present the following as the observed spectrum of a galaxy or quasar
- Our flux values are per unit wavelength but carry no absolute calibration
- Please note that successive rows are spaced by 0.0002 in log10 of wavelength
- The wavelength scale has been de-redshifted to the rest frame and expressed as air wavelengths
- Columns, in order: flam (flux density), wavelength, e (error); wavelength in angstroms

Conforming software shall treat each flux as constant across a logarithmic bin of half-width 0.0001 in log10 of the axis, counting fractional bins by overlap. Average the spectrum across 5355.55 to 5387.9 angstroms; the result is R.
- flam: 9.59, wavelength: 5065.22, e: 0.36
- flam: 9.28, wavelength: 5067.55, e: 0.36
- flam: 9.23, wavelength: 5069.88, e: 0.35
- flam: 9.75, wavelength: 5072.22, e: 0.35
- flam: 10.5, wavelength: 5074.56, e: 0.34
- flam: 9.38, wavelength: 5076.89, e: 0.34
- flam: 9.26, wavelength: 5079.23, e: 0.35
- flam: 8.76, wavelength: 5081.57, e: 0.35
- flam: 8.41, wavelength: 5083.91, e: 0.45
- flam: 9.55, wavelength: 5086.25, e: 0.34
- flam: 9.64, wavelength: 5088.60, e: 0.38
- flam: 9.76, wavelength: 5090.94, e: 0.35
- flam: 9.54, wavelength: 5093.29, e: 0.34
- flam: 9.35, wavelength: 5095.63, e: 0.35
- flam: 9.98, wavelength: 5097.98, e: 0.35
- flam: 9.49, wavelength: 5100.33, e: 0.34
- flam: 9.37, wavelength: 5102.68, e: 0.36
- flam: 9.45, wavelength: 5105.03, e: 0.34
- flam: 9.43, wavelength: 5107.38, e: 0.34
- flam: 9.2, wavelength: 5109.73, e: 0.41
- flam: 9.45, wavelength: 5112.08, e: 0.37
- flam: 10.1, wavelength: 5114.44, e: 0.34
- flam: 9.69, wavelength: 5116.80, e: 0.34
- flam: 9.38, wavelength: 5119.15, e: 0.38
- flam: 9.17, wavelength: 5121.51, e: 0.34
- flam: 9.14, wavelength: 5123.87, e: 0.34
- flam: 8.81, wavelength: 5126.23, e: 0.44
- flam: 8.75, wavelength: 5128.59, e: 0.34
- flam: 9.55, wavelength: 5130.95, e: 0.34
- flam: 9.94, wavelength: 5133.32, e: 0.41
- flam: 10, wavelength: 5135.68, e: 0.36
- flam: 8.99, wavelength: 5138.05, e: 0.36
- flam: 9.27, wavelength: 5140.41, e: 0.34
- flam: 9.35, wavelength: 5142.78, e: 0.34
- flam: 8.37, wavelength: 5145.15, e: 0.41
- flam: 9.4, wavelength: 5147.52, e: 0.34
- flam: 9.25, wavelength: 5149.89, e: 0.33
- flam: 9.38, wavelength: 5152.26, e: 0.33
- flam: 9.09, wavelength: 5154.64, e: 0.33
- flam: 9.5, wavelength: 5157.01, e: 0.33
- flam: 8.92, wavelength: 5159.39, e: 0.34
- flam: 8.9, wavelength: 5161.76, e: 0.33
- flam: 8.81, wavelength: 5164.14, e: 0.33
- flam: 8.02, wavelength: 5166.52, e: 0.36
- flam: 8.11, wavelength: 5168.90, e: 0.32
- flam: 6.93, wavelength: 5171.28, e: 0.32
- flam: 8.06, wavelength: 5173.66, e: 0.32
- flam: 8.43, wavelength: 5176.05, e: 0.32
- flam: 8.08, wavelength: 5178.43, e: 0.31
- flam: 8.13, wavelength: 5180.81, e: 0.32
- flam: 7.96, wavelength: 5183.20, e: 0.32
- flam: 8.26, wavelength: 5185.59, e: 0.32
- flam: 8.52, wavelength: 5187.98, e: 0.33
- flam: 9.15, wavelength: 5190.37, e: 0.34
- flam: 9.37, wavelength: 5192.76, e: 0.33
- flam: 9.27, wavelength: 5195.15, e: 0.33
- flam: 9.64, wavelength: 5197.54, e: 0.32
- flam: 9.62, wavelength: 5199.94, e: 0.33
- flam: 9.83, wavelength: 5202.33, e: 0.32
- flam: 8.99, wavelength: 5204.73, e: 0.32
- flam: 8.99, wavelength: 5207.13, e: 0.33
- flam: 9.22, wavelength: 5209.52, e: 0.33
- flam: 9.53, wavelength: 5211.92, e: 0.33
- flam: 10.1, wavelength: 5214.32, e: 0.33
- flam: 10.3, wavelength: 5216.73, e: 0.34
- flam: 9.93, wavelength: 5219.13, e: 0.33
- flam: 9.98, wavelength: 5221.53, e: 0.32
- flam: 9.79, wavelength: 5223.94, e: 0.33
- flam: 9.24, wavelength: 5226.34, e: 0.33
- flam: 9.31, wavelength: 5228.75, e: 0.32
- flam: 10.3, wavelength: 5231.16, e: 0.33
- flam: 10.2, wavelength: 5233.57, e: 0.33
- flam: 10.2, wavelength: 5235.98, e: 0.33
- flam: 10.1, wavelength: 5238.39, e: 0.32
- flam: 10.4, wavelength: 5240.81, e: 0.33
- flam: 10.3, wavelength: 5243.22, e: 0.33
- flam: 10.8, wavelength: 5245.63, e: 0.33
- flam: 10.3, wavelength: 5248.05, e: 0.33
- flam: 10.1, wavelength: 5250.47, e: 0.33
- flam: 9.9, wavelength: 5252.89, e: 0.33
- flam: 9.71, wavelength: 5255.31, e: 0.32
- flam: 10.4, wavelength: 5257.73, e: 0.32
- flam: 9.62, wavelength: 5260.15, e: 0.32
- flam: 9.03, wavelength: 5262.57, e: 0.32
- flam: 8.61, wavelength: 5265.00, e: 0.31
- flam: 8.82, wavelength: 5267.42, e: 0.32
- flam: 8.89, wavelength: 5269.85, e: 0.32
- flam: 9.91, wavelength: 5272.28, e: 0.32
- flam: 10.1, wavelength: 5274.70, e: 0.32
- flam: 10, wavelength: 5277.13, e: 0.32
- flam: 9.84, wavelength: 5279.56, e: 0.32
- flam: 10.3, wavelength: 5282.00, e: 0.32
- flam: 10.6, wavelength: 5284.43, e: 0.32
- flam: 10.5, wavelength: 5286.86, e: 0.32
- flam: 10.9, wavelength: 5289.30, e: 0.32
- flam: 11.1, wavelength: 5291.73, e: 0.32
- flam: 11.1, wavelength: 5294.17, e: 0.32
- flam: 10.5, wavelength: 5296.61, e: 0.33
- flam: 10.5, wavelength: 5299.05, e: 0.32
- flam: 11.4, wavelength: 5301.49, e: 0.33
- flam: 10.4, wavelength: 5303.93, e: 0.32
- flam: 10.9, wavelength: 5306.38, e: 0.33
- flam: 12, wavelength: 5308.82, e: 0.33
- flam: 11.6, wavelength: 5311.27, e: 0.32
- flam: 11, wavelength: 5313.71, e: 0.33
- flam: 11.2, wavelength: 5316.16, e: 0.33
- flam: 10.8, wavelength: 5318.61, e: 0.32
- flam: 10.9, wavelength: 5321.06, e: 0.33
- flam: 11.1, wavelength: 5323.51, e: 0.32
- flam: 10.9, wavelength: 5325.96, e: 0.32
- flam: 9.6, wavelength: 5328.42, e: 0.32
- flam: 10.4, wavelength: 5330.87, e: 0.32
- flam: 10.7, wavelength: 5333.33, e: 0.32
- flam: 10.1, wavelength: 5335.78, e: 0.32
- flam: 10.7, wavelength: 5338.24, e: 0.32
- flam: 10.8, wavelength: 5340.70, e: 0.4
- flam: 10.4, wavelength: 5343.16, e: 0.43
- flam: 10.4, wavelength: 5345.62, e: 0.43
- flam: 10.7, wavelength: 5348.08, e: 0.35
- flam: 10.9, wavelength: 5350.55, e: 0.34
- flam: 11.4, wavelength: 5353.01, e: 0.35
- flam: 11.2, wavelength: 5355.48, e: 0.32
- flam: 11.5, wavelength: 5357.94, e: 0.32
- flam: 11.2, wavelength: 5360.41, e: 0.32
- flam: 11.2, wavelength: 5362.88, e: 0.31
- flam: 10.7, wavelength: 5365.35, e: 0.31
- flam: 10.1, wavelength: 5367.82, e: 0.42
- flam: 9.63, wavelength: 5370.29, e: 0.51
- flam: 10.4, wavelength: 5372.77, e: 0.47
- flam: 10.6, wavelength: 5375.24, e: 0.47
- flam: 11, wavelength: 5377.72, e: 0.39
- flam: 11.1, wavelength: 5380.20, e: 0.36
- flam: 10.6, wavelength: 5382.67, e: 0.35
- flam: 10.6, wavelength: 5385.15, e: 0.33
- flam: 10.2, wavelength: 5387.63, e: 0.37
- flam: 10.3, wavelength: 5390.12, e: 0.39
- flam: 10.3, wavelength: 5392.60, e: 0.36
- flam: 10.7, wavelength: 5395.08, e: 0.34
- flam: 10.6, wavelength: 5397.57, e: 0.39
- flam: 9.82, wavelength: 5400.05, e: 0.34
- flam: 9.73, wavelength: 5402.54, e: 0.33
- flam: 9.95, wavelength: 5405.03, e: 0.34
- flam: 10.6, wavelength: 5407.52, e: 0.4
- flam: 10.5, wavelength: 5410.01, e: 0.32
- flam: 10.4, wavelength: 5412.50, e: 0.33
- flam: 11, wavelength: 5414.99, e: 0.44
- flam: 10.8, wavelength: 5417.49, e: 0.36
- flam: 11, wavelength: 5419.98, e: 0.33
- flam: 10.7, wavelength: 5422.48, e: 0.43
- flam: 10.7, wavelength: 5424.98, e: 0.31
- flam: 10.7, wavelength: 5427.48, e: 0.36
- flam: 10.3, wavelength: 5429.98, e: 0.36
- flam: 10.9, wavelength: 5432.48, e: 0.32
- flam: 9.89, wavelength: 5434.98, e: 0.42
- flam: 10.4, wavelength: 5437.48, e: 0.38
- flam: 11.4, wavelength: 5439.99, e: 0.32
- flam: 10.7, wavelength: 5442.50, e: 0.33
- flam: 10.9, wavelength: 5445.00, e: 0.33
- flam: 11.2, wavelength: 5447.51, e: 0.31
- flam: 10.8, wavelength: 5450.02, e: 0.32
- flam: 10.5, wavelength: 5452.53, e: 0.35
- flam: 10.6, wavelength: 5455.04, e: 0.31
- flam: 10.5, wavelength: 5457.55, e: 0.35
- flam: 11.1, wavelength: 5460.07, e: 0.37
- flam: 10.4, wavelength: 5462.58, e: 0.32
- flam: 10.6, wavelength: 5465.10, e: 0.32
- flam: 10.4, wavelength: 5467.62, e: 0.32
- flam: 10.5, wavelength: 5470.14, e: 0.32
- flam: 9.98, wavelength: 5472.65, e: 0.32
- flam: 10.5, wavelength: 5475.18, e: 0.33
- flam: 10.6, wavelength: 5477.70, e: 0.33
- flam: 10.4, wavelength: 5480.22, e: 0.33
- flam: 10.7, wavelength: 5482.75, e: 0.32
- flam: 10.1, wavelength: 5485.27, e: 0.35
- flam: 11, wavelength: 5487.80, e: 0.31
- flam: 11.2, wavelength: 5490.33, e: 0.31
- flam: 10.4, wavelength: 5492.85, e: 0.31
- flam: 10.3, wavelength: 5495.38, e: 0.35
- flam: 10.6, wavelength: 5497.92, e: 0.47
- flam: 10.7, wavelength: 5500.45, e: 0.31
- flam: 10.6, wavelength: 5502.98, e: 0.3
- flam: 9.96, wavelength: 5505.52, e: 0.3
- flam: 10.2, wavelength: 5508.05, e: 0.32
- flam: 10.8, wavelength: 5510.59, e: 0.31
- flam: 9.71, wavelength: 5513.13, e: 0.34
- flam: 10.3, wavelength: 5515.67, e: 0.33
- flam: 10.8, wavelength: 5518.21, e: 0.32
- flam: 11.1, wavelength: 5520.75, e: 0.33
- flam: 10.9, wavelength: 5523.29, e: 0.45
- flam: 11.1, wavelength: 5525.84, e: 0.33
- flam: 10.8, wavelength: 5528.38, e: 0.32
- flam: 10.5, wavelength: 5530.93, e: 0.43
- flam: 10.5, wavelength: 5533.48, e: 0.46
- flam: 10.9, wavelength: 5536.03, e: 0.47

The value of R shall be 10.7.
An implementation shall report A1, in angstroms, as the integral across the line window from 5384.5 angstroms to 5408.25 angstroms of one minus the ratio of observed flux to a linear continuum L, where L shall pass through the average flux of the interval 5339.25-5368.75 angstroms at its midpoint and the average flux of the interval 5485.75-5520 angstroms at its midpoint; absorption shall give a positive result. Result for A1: 1.1 angstroms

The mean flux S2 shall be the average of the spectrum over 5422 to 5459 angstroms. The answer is 10.7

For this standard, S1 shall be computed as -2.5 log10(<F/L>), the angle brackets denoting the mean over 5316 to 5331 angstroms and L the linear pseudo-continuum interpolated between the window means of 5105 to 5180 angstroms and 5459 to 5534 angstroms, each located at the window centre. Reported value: -0.09 mag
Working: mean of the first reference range 9.02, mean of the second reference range 10.6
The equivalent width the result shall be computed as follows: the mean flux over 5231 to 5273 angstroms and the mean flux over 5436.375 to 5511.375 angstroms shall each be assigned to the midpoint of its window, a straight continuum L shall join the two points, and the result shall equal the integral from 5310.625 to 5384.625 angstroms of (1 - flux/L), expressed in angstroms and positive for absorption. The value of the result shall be -4.2 angstroms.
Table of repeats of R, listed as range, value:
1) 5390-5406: 10.2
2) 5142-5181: 8.64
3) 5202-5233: 9.66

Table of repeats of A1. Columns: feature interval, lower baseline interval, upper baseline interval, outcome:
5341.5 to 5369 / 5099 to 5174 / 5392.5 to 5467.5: -1.80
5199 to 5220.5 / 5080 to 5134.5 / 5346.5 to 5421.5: 0.50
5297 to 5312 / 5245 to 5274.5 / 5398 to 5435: -1.79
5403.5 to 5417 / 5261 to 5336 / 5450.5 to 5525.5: 0.01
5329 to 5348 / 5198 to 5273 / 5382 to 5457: -0.52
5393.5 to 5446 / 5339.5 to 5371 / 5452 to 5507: 0.52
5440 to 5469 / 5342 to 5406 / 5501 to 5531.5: -0.42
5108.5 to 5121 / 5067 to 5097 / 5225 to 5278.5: -0.05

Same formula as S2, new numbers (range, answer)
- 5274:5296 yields 10.5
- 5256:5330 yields 10.4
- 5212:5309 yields 10.1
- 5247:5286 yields 9.76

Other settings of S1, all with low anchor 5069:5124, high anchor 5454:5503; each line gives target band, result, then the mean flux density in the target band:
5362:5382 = -0.03 mag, 10.6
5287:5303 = -0.09 mag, 10.9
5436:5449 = -0.05 mag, 10.9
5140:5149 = 0.06 mag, 9.09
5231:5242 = -0.04 mag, 10.2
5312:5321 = -0.10 mag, 11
